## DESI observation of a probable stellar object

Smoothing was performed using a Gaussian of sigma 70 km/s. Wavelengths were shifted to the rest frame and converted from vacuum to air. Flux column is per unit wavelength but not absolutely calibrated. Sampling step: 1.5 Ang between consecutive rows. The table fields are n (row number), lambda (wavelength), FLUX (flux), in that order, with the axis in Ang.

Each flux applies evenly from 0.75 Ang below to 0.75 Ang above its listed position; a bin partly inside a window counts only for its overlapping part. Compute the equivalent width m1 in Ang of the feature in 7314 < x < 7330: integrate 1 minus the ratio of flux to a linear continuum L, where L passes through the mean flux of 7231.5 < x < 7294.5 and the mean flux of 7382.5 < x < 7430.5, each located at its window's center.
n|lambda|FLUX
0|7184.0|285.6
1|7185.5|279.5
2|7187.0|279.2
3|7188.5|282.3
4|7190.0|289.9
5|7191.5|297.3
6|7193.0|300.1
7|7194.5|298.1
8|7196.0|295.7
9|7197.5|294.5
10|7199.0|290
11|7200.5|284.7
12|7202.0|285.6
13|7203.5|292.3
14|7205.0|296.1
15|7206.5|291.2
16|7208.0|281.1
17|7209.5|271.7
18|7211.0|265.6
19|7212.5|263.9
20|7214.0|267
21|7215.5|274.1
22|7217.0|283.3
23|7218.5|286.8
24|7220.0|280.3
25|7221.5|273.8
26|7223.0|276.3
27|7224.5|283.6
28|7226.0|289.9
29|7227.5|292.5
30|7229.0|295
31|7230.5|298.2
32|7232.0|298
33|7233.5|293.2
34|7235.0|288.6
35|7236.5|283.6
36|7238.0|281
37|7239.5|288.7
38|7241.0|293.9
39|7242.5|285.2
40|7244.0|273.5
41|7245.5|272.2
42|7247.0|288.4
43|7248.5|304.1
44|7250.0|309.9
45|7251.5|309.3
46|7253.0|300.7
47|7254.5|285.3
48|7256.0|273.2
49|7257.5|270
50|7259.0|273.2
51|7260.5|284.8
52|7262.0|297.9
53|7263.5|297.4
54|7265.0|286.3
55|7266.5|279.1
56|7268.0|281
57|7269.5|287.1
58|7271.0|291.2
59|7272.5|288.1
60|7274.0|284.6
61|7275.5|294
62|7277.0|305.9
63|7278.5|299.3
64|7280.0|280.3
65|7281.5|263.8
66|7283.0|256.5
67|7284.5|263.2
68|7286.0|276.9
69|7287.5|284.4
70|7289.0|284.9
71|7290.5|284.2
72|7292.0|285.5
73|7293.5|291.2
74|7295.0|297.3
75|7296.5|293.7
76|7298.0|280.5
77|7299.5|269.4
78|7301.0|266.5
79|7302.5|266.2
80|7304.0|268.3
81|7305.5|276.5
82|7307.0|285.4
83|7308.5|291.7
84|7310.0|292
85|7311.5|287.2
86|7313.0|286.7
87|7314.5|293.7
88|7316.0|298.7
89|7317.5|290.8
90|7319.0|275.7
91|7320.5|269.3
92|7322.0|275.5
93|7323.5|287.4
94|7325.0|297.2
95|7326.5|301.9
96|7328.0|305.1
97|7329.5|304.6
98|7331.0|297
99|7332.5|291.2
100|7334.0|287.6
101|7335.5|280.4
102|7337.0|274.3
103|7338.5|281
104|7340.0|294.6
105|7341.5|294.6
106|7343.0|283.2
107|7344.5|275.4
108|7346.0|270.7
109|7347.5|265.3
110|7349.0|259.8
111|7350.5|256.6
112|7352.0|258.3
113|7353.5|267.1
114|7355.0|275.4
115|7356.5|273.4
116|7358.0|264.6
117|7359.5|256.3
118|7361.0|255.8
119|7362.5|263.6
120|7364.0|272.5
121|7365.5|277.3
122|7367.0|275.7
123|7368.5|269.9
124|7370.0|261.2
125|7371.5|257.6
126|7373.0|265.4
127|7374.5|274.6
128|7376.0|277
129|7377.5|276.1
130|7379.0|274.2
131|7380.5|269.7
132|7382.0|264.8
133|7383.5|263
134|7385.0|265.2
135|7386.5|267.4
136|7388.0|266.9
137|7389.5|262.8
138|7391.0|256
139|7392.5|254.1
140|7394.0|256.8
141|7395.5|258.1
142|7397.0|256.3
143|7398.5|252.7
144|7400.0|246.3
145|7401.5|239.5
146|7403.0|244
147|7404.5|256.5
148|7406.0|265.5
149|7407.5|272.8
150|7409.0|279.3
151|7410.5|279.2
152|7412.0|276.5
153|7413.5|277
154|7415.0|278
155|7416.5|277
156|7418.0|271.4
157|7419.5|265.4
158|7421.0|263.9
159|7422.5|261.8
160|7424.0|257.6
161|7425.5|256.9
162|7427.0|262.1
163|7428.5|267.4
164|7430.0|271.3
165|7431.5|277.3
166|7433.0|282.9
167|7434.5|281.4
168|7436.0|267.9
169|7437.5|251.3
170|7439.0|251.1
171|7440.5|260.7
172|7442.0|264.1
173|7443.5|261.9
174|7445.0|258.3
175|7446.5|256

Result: -0.8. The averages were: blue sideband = 286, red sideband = 263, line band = 291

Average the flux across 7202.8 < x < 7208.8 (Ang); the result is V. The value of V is 290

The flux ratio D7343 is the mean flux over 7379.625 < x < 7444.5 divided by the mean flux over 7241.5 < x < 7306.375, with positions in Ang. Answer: 0.93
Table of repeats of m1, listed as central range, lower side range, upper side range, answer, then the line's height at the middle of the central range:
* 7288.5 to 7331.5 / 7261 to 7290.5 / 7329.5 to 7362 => -1.01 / 280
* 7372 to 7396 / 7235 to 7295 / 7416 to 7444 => 0.51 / 271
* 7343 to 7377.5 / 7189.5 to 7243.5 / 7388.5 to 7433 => 0.28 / 270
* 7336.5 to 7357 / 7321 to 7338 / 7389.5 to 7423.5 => 0.79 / 284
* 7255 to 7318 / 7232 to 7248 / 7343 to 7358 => -1.23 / 278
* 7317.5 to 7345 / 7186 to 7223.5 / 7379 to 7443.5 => -1.59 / 272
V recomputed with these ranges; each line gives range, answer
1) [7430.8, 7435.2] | 281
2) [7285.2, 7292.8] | 283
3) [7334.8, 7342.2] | 285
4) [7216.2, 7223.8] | 280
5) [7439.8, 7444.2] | 262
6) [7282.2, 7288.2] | 270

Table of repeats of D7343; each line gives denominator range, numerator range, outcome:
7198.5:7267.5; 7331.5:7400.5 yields 0.94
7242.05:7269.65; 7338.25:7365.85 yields 0.94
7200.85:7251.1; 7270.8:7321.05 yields 0.99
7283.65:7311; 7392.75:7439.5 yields 0.94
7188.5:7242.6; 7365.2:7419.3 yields 0.93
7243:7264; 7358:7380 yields 0.93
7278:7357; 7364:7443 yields 0.94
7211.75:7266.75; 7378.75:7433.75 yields 0.93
